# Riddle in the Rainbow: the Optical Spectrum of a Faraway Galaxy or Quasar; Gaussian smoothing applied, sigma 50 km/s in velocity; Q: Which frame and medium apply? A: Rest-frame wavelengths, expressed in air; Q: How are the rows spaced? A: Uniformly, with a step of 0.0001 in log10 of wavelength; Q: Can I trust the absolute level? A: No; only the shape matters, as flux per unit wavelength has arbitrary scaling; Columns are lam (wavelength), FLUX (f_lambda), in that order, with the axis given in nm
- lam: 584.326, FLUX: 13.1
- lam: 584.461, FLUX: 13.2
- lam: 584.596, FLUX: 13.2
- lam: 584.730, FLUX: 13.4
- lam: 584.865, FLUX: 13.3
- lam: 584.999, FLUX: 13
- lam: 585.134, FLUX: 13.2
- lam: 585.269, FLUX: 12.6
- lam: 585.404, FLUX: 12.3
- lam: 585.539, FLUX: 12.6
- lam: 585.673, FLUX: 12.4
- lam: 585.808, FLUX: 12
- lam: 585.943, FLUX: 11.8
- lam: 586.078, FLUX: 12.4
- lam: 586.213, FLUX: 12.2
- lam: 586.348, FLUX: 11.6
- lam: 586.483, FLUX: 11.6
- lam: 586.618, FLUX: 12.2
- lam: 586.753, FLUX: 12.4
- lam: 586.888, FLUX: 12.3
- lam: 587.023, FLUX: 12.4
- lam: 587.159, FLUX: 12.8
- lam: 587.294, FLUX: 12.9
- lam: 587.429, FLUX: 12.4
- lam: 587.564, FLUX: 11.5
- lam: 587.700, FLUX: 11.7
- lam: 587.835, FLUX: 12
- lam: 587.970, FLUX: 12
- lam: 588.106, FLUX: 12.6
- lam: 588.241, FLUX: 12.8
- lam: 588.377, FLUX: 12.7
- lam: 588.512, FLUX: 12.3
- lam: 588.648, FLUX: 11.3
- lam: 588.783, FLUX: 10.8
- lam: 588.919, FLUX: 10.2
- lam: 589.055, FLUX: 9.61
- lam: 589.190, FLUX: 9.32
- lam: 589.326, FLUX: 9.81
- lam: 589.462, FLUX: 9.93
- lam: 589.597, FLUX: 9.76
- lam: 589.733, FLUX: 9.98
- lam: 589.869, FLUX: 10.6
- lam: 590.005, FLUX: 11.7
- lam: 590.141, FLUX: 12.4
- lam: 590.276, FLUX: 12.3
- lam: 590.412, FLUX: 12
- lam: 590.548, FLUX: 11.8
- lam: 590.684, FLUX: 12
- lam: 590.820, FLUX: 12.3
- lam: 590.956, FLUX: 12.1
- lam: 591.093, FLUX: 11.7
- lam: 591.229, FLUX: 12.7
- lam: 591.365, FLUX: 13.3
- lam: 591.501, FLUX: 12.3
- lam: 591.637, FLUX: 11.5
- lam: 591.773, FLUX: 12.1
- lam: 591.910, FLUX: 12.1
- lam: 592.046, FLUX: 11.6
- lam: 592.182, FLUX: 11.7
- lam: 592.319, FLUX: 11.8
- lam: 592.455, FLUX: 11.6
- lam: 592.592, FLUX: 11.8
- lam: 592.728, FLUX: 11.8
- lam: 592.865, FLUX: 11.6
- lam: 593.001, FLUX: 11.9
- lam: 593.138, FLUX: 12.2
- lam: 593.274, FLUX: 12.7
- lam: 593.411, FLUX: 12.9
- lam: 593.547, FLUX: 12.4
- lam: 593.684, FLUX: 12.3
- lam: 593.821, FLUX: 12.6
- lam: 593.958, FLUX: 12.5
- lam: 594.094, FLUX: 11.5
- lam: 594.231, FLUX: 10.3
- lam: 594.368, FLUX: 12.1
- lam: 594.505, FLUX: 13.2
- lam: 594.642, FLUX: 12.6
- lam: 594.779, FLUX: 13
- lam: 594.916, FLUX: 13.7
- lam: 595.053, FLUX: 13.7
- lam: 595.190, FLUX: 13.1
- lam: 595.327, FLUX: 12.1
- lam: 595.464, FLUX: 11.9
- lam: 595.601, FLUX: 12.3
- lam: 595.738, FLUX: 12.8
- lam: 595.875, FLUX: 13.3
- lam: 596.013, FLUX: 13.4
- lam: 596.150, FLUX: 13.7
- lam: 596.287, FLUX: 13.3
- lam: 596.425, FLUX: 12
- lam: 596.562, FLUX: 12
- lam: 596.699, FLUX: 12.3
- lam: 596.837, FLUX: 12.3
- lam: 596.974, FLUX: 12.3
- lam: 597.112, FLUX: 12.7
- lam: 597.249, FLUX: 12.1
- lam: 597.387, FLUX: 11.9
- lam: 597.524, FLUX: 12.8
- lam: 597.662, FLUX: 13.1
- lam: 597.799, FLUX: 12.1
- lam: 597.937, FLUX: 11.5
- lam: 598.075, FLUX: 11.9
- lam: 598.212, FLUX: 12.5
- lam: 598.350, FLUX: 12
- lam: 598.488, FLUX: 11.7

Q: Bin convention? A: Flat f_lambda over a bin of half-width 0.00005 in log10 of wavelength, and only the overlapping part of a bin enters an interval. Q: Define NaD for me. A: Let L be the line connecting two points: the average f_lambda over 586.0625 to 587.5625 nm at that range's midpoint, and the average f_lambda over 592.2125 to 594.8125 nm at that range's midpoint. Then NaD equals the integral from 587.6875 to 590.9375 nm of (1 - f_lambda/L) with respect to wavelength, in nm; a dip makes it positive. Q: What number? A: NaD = 0.23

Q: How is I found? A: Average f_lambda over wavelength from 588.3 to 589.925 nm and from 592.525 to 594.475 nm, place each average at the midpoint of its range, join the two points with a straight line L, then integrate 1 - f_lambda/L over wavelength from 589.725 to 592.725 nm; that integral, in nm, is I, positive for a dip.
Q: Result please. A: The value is -0.17 nm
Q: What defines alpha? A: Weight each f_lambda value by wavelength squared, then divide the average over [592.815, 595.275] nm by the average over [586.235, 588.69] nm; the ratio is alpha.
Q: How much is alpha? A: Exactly 1.04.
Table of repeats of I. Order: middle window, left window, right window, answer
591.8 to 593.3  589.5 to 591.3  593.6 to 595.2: 0.029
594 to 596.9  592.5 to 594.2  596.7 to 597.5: -0.089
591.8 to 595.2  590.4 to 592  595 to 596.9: 0.049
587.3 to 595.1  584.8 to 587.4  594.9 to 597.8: 0.435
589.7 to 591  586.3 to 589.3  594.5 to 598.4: 0.028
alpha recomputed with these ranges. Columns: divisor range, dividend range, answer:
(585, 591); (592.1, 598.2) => 1.08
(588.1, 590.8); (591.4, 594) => 1.09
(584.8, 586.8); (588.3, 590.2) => 0.88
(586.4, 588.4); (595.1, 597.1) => 1.06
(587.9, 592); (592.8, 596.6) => 1.11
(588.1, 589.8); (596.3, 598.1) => 1.17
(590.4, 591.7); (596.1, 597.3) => 1.05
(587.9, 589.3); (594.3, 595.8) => 1.15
